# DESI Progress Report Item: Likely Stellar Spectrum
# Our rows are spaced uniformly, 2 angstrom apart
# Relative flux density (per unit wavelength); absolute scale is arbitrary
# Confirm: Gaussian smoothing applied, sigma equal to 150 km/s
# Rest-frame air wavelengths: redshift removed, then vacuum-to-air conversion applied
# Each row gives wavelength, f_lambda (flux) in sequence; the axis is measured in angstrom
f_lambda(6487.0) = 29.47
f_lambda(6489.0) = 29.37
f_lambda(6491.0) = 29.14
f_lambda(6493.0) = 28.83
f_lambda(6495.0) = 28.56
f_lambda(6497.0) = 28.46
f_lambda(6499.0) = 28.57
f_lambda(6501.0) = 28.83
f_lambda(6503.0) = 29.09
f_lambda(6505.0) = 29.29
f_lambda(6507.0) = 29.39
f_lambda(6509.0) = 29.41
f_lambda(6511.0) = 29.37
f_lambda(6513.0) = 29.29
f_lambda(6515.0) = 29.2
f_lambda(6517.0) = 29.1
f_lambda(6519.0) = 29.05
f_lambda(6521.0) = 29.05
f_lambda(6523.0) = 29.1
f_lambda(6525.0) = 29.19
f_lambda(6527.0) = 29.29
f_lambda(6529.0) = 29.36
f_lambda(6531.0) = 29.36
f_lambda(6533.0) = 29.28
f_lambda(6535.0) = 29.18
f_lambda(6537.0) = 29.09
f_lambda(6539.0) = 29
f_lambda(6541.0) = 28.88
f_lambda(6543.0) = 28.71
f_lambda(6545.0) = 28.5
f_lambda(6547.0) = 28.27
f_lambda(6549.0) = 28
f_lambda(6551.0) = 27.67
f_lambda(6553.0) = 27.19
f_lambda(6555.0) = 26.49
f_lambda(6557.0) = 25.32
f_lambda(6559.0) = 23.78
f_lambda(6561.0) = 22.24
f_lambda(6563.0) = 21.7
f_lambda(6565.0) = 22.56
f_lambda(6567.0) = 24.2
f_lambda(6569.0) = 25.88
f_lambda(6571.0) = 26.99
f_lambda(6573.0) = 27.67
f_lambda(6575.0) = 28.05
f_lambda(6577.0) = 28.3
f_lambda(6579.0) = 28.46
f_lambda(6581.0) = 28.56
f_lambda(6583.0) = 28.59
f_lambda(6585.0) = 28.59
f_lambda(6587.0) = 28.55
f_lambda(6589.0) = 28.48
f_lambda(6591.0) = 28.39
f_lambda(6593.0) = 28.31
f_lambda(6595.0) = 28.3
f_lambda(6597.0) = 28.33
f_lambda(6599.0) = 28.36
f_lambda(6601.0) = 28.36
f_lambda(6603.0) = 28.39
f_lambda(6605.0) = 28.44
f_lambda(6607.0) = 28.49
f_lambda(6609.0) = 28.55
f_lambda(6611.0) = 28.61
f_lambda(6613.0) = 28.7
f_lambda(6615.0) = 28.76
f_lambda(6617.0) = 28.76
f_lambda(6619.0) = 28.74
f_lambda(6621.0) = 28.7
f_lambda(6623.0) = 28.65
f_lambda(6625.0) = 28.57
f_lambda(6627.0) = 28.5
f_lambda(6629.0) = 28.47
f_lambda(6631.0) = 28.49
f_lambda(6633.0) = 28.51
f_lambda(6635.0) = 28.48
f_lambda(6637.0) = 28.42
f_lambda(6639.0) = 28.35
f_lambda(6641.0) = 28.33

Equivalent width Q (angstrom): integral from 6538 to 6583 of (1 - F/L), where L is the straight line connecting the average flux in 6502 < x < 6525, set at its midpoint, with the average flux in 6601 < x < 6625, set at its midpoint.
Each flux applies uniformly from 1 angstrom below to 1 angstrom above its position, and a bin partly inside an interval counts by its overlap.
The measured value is 3.5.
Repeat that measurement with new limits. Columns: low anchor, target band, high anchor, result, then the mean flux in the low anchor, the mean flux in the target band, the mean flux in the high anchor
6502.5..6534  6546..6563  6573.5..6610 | 1.8 angstrom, 29.2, 25.9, 28.4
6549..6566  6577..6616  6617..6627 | -2.0 angstrom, 24.8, 28.5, 28.7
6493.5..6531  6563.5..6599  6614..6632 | 1.6 angstrom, 29.1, 27.5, 28.6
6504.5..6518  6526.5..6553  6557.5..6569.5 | -2.7 angstrom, 29.3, 28.7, 23.4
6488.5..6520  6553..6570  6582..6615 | 2.7 angstrom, 29.1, 24.2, 28.5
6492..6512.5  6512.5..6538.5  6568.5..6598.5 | -0.4 angstrom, 29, 29.2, 28.1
